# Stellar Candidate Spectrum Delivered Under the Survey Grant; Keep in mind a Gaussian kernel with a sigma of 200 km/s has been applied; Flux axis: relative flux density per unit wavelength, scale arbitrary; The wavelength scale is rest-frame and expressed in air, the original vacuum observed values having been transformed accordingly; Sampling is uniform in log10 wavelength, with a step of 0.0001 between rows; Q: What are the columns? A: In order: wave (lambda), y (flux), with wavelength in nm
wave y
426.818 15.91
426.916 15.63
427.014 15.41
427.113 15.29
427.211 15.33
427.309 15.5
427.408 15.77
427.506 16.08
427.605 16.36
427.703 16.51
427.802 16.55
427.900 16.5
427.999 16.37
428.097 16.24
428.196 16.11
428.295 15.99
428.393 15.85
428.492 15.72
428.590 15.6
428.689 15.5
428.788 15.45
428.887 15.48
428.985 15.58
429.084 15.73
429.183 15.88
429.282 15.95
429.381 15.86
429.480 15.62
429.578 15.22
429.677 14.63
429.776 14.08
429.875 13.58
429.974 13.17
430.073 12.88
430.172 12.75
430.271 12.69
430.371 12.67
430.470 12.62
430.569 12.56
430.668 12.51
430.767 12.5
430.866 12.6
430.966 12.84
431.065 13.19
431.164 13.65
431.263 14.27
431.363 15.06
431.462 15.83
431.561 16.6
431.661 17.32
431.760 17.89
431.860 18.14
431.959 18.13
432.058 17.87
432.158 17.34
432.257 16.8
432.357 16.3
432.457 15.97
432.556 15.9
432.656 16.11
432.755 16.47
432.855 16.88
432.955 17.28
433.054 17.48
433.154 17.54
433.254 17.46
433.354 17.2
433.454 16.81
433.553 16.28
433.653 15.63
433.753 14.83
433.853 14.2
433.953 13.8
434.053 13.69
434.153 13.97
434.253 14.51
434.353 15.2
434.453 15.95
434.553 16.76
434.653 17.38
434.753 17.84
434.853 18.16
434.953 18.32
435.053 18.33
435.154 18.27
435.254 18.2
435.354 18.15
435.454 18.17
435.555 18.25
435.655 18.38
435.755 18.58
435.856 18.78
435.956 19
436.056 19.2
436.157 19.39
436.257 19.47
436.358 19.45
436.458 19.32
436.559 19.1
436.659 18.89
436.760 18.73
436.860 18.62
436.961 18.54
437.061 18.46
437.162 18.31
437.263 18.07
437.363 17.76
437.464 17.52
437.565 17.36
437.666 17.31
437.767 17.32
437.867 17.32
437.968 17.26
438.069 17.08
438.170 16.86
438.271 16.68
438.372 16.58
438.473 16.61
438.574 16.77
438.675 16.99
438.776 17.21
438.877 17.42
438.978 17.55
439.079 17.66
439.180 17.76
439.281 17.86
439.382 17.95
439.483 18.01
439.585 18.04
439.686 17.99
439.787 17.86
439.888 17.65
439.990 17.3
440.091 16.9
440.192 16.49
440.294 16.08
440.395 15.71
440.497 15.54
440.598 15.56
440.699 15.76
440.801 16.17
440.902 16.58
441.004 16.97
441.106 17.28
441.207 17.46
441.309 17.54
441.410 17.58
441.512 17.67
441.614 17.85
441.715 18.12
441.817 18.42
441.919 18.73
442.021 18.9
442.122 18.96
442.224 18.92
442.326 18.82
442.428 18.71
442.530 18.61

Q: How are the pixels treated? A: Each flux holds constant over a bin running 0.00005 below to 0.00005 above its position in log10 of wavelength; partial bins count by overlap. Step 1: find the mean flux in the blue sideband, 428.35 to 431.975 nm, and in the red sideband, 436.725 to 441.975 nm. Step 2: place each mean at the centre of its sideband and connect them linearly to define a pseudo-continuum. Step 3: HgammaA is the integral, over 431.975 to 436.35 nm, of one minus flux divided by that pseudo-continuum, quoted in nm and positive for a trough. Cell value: -0.33 nm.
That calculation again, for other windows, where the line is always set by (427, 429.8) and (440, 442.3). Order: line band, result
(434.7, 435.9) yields -0.12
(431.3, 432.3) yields -0.06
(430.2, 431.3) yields 0.21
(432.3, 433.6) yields -0.04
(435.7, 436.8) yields -0.16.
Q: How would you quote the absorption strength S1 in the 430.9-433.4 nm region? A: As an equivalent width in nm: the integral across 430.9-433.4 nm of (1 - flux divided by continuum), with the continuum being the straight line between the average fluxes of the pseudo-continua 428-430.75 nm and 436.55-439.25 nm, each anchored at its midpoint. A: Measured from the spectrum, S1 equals -0.12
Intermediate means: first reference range 14.7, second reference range 17.6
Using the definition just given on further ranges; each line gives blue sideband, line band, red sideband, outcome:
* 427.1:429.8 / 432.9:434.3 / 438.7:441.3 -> 0.050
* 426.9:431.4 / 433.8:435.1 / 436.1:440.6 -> 0.035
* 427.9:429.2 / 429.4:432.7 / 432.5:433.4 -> 0.326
